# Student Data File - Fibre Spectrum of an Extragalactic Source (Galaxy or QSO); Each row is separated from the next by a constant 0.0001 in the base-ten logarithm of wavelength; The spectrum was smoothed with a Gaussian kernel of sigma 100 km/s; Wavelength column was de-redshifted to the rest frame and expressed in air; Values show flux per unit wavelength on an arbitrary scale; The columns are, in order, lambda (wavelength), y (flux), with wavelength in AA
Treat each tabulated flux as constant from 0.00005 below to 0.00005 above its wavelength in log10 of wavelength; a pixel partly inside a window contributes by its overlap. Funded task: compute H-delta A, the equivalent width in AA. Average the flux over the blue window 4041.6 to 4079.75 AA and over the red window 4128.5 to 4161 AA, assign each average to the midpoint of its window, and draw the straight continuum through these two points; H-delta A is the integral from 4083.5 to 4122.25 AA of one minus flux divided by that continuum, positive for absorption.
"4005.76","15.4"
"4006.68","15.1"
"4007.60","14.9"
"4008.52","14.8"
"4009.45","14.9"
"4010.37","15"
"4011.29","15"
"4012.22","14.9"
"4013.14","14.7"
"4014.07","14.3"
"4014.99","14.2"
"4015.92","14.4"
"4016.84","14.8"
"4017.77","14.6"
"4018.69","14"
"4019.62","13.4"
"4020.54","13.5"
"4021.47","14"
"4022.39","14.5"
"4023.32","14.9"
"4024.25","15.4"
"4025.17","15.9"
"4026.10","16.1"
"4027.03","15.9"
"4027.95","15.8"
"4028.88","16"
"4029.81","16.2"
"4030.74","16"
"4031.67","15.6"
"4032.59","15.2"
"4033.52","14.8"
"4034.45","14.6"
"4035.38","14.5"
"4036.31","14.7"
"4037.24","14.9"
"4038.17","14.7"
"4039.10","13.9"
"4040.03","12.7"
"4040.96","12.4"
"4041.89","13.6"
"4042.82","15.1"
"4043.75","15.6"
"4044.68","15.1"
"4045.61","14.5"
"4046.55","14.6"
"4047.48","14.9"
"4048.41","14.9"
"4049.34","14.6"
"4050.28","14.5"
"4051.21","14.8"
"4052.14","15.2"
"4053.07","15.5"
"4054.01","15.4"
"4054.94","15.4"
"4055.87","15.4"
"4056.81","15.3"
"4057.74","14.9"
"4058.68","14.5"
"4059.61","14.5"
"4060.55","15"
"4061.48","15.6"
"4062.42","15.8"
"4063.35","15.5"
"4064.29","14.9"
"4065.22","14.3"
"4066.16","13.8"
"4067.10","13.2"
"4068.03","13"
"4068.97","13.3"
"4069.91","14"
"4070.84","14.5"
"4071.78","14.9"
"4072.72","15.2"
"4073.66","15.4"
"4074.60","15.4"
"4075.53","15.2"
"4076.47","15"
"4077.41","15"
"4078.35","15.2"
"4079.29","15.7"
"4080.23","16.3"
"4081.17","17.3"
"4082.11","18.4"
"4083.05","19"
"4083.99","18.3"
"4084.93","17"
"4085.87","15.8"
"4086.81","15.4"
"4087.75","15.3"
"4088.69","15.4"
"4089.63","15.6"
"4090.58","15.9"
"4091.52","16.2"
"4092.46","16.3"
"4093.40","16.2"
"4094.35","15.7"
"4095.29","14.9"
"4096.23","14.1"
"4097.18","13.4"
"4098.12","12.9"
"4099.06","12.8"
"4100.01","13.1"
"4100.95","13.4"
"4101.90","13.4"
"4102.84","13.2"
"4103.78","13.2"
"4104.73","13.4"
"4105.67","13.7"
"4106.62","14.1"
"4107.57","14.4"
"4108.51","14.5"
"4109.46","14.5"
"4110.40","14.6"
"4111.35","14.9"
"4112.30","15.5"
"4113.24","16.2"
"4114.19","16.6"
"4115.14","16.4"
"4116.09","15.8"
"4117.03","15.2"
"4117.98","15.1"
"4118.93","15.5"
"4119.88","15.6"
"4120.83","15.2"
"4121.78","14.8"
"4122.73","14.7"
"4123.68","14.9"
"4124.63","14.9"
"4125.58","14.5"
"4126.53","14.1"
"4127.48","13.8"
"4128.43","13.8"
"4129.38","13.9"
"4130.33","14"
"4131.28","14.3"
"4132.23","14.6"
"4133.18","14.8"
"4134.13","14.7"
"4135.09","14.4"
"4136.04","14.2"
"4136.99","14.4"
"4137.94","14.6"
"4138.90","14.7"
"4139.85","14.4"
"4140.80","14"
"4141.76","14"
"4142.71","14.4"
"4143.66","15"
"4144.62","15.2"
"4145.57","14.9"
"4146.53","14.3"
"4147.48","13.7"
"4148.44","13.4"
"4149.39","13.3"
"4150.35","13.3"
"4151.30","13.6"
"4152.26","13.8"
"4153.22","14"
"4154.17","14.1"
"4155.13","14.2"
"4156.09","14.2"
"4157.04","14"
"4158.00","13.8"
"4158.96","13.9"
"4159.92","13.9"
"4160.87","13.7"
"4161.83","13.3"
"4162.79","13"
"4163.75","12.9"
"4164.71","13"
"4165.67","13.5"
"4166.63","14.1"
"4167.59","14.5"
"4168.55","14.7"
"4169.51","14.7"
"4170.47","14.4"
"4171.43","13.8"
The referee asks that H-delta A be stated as -1.2 AA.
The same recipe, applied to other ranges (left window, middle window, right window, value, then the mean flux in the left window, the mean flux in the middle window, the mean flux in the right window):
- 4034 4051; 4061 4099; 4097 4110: -3.9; 14.4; 15.3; 13.6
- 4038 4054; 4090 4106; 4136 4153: 0.1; 14.5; 14.2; 14.2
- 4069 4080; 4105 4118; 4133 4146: -0.3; 15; 15.1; 14.5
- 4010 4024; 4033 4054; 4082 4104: 0.2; 14.4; 14.6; 15.2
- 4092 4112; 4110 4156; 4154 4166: -2.4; 14.1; 14.6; 13.6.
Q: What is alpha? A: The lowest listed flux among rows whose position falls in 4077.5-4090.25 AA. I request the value 15.2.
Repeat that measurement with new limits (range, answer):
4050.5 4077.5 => 13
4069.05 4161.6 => 12.8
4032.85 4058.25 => 12.4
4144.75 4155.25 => 13.3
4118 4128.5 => 13.8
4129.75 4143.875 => 14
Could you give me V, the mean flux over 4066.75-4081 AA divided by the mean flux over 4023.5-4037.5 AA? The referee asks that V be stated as 1.0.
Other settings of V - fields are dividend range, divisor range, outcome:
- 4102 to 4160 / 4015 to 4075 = 0.98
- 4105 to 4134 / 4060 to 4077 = 1.01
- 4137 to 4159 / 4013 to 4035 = 0.95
